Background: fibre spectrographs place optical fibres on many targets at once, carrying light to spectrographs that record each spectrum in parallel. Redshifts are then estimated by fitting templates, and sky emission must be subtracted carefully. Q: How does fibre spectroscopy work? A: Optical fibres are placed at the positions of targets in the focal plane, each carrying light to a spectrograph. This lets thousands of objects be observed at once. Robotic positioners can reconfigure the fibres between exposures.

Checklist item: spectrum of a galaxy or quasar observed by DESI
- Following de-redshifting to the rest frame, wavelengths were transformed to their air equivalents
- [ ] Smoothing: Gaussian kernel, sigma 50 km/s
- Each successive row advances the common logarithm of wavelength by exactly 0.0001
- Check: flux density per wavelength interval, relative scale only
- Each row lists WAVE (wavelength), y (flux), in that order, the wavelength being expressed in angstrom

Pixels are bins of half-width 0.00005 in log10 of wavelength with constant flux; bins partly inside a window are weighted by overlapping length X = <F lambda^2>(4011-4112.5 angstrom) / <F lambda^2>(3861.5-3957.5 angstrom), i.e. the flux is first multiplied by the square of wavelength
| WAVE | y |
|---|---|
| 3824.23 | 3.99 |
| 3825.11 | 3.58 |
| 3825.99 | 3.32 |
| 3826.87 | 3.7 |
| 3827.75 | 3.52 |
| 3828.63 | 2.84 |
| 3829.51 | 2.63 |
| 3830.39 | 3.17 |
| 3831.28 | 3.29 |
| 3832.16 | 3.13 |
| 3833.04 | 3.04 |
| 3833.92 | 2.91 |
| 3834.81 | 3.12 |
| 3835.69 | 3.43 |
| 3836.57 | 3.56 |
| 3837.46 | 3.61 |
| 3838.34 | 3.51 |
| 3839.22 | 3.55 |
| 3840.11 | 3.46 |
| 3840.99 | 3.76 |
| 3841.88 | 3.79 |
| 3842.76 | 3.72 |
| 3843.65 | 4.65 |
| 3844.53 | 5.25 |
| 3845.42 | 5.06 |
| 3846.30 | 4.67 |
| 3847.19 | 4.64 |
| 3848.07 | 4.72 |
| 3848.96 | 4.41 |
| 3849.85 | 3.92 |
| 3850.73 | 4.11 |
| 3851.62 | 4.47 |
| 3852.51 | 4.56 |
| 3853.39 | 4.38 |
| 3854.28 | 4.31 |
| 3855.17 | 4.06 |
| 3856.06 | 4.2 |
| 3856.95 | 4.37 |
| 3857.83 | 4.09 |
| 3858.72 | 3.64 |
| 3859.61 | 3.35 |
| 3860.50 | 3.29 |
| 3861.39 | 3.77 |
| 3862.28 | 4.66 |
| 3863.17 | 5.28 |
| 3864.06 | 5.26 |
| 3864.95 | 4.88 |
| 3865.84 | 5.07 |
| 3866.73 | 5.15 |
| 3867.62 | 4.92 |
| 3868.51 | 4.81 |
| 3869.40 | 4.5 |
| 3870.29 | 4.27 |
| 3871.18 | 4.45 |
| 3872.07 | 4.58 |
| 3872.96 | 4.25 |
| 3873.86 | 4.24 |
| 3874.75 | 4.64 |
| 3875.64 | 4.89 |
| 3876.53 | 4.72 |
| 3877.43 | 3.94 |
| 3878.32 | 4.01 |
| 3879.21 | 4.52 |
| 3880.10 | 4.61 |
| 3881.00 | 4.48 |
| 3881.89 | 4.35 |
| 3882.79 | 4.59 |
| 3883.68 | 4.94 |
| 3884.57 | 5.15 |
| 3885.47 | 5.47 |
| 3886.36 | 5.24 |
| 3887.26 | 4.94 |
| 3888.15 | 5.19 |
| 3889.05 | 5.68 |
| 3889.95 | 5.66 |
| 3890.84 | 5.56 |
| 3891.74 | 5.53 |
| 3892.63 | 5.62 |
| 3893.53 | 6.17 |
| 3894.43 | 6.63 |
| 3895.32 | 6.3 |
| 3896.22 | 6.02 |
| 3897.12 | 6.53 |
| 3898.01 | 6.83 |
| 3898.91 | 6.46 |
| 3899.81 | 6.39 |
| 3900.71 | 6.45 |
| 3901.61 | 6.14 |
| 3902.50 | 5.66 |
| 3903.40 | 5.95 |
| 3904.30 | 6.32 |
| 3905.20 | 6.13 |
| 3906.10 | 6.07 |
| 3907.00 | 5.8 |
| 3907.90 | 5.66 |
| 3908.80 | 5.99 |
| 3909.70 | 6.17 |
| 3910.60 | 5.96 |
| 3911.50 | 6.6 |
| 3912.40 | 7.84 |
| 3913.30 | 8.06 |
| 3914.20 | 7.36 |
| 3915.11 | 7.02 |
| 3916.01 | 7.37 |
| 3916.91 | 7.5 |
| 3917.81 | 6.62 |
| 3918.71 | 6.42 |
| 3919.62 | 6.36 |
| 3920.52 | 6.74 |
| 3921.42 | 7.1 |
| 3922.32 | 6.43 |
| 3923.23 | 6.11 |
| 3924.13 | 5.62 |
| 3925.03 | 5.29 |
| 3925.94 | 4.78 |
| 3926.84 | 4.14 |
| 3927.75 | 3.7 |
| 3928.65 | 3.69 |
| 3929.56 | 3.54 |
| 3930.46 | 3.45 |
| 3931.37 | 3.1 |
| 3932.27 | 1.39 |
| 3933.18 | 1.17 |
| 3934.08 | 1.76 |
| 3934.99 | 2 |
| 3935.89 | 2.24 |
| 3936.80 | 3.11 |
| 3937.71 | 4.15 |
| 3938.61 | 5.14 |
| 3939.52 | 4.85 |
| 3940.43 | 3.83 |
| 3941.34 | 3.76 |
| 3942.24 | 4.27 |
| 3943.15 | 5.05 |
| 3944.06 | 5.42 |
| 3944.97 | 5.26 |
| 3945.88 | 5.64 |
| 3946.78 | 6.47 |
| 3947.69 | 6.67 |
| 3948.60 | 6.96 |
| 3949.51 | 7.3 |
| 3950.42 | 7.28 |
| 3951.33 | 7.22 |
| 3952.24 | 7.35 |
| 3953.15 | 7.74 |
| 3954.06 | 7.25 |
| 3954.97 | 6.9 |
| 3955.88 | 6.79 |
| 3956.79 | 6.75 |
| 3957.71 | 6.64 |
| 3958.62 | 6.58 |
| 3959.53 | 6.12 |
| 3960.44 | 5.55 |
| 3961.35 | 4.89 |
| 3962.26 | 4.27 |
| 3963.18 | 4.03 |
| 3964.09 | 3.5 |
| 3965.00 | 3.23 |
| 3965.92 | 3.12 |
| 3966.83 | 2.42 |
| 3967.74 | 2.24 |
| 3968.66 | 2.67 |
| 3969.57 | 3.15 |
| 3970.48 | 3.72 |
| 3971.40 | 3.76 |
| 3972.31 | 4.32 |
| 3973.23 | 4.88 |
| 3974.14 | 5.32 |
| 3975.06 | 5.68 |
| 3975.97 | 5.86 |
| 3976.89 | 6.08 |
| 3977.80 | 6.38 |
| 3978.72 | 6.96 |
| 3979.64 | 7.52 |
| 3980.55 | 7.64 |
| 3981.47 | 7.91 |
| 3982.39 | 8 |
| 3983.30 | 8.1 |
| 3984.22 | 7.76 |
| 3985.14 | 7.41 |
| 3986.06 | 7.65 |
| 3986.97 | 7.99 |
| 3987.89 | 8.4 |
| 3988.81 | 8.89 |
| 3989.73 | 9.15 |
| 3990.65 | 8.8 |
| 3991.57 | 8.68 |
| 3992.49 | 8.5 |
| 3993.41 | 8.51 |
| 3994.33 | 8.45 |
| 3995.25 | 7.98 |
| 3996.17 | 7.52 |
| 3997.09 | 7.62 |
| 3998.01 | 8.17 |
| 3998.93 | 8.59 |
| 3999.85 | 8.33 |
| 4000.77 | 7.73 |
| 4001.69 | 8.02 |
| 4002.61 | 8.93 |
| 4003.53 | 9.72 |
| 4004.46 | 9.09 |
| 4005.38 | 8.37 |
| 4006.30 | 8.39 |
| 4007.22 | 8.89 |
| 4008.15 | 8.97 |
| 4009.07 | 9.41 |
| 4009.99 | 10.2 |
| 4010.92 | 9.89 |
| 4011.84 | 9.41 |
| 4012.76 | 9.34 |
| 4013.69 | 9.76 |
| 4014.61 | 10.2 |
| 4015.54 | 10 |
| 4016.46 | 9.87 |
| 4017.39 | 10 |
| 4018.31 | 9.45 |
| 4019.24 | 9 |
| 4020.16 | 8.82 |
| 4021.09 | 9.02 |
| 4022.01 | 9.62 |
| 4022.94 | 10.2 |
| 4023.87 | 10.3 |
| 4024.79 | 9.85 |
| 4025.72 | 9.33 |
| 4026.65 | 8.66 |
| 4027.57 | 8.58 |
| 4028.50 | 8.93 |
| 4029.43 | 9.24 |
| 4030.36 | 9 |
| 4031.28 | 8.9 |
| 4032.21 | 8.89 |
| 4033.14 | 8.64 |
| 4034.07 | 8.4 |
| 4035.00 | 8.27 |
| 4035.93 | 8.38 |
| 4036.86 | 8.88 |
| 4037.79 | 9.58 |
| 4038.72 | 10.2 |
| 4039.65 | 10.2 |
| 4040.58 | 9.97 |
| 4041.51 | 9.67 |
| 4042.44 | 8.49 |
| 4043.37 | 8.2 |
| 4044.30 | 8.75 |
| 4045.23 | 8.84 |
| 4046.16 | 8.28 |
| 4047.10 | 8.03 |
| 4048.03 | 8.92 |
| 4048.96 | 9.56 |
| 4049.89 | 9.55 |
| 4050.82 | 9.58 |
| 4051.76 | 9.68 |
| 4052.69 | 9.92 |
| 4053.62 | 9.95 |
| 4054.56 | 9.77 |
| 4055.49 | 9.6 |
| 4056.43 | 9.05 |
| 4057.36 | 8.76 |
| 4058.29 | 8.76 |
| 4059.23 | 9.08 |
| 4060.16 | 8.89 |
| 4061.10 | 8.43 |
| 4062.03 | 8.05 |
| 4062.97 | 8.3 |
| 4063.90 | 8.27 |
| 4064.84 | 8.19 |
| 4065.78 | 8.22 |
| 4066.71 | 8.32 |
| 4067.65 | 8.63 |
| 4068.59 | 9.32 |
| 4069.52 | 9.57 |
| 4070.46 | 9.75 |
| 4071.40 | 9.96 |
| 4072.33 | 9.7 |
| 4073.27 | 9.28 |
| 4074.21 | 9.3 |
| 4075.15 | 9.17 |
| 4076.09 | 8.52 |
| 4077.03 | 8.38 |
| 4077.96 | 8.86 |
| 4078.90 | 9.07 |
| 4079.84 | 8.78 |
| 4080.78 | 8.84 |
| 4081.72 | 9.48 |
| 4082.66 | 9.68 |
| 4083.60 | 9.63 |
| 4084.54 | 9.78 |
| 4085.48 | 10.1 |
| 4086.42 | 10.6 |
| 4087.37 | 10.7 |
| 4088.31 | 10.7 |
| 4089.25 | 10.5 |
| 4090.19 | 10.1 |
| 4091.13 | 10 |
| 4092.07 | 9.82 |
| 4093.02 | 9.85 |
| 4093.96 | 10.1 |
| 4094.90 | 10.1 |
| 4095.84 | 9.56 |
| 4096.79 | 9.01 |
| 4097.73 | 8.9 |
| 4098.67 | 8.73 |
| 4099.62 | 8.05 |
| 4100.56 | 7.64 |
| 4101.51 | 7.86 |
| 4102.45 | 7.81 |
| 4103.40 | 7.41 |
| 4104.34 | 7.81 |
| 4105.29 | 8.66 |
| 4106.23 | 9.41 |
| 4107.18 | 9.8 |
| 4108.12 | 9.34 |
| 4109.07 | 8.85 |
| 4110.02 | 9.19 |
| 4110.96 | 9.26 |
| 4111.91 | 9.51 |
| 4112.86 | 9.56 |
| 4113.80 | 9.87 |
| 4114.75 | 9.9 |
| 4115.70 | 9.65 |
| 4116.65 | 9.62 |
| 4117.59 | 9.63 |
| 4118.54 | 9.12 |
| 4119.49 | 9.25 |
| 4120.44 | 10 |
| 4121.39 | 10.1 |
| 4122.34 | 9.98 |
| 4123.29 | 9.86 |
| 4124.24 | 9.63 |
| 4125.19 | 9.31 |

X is 1.84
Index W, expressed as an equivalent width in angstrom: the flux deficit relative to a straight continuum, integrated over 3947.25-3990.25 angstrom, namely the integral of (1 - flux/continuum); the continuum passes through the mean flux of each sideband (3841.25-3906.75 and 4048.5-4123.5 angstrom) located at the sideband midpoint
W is 5.0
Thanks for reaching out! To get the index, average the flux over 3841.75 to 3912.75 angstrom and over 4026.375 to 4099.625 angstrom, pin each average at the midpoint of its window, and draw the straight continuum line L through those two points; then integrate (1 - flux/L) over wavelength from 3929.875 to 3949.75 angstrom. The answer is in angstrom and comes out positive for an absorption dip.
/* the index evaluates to 7.08 angstrom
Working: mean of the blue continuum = 5.08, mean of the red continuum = 9.2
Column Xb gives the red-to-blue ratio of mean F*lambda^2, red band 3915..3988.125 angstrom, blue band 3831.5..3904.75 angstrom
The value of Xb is 1.19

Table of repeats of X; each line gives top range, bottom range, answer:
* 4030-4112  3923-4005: 1.63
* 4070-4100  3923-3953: 2.22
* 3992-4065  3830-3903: 2.10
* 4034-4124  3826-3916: 2.10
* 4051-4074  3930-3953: 2.07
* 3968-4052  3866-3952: 1.66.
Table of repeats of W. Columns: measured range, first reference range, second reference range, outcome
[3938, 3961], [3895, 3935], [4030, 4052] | 1.7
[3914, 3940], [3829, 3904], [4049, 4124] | 5.0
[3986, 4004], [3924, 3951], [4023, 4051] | -3.3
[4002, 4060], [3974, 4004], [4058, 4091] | -4.9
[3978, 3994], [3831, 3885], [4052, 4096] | -1.8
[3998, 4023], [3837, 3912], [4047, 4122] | -4.7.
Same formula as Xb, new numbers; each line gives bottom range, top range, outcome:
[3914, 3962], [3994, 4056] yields 1.77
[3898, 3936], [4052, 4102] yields 1.83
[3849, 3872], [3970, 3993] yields 1.70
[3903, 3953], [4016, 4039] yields 1.79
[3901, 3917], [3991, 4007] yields 1.35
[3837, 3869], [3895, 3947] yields 1.28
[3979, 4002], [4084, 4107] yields 1.21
